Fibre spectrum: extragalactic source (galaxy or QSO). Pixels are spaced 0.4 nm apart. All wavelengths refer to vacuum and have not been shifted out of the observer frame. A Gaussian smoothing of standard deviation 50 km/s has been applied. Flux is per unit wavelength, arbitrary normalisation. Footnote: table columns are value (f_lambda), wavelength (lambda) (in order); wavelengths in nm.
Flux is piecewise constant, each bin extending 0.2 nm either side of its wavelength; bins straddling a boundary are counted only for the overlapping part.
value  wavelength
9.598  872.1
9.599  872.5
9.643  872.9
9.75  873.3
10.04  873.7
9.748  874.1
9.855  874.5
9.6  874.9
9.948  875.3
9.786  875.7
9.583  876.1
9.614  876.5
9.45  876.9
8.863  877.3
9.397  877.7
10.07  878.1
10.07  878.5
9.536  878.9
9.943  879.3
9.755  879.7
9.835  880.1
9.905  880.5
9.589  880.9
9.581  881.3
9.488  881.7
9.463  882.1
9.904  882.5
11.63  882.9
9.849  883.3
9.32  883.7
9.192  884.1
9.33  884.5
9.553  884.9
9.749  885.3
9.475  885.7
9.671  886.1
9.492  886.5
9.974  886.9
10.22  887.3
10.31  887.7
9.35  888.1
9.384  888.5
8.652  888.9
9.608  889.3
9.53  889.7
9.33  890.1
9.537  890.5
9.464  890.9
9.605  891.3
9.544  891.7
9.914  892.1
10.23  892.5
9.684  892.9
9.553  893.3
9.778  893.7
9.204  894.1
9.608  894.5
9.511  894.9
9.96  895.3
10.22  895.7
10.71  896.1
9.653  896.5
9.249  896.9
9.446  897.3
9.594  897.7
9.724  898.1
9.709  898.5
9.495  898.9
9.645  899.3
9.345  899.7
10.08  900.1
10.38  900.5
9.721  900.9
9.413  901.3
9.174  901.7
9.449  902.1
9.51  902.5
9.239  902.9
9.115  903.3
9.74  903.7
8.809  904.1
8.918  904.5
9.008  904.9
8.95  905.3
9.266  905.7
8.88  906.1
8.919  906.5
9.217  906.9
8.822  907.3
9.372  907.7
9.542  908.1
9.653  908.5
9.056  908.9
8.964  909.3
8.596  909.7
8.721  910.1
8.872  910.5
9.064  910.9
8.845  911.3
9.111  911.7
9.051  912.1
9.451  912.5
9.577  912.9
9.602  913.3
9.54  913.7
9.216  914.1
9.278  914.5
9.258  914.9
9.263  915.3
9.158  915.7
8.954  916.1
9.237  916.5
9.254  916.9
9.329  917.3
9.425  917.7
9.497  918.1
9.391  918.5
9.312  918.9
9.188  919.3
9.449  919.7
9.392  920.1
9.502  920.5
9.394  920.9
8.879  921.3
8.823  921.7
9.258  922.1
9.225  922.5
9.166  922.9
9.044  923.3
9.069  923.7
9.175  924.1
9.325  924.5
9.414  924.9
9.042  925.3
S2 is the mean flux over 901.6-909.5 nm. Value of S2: 9.18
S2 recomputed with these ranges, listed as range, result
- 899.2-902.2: 9.66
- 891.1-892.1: 9.64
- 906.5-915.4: 9.18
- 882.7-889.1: 9.7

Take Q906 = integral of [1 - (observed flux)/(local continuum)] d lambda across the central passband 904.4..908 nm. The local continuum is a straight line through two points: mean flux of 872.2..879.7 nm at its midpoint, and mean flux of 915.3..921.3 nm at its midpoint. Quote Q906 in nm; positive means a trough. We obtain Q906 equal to 0.14 nm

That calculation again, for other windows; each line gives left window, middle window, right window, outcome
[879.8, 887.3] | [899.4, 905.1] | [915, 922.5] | 0.04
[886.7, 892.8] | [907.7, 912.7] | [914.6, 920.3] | 0.16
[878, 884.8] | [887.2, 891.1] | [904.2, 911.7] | 0.02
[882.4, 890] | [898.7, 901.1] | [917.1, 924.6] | -0.07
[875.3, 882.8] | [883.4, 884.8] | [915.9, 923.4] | 0.04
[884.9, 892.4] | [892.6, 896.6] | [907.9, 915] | -0.13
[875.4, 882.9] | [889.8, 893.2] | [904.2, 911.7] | -0.08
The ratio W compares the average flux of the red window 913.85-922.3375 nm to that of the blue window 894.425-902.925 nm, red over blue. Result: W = 0.96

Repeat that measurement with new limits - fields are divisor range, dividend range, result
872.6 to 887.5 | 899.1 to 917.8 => 0.95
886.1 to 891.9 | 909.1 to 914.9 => 0.95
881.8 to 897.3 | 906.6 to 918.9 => 0.95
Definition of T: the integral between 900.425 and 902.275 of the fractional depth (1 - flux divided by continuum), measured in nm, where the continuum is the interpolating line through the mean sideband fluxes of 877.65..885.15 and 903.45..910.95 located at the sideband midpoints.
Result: -0.07 nm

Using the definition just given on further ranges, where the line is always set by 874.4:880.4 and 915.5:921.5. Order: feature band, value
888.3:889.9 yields 0.05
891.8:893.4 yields -0.05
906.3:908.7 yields 0.04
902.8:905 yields 0.07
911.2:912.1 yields 0.03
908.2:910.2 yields 0.07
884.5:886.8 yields 0.01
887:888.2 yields -0.05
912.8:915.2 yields -0.02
